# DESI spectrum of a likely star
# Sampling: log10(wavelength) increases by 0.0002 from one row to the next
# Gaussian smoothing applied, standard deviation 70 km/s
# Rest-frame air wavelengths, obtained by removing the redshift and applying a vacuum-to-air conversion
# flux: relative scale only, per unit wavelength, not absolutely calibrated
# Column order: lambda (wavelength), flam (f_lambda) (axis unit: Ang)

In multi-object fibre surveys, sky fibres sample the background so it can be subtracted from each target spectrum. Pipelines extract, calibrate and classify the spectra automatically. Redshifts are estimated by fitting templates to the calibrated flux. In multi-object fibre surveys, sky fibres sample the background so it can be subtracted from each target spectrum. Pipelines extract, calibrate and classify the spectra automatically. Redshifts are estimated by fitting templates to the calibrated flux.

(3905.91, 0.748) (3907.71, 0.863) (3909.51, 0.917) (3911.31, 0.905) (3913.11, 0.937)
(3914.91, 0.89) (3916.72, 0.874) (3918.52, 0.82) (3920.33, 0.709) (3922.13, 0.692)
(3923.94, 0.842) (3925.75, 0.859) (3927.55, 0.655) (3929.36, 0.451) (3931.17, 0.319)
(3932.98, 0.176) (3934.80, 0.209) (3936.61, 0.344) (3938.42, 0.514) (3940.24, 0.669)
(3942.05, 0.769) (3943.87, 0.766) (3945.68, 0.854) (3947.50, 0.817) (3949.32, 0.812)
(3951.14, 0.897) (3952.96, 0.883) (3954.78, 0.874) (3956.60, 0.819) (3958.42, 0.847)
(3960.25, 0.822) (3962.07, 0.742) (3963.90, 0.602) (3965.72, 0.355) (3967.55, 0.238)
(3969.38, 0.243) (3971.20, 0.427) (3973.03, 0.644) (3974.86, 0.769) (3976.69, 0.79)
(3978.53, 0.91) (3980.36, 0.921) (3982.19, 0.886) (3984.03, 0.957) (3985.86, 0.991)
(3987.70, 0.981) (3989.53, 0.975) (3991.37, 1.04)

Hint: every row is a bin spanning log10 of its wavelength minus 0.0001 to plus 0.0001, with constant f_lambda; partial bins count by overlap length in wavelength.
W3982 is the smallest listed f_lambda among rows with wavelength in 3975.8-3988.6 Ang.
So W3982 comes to 0.79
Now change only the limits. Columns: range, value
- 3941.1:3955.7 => 0.766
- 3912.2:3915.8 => 0.89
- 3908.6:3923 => 0.692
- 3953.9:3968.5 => 0.238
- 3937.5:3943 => 0.514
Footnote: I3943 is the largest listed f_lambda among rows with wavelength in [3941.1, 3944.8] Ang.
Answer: 0.769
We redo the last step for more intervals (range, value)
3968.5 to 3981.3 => 0.921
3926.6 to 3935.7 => 0.655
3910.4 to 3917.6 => 0.937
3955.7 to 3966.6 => 0.847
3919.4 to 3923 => 0.709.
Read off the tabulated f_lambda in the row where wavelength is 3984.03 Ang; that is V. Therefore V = 0.957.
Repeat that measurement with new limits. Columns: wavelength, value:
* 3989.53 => 0.975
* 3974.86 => 0.769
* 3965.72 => 0.355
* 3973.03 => 0.644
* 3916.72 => 0.874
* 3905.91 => 0.748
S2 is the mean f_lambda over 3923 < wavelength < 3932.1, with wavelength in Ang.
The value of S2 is 0.624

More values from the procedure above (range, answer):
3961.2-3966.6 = 0.566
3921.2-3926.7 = 0.797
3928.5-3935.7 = 0.287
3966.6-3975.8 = 0.465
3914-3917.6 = 0.881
